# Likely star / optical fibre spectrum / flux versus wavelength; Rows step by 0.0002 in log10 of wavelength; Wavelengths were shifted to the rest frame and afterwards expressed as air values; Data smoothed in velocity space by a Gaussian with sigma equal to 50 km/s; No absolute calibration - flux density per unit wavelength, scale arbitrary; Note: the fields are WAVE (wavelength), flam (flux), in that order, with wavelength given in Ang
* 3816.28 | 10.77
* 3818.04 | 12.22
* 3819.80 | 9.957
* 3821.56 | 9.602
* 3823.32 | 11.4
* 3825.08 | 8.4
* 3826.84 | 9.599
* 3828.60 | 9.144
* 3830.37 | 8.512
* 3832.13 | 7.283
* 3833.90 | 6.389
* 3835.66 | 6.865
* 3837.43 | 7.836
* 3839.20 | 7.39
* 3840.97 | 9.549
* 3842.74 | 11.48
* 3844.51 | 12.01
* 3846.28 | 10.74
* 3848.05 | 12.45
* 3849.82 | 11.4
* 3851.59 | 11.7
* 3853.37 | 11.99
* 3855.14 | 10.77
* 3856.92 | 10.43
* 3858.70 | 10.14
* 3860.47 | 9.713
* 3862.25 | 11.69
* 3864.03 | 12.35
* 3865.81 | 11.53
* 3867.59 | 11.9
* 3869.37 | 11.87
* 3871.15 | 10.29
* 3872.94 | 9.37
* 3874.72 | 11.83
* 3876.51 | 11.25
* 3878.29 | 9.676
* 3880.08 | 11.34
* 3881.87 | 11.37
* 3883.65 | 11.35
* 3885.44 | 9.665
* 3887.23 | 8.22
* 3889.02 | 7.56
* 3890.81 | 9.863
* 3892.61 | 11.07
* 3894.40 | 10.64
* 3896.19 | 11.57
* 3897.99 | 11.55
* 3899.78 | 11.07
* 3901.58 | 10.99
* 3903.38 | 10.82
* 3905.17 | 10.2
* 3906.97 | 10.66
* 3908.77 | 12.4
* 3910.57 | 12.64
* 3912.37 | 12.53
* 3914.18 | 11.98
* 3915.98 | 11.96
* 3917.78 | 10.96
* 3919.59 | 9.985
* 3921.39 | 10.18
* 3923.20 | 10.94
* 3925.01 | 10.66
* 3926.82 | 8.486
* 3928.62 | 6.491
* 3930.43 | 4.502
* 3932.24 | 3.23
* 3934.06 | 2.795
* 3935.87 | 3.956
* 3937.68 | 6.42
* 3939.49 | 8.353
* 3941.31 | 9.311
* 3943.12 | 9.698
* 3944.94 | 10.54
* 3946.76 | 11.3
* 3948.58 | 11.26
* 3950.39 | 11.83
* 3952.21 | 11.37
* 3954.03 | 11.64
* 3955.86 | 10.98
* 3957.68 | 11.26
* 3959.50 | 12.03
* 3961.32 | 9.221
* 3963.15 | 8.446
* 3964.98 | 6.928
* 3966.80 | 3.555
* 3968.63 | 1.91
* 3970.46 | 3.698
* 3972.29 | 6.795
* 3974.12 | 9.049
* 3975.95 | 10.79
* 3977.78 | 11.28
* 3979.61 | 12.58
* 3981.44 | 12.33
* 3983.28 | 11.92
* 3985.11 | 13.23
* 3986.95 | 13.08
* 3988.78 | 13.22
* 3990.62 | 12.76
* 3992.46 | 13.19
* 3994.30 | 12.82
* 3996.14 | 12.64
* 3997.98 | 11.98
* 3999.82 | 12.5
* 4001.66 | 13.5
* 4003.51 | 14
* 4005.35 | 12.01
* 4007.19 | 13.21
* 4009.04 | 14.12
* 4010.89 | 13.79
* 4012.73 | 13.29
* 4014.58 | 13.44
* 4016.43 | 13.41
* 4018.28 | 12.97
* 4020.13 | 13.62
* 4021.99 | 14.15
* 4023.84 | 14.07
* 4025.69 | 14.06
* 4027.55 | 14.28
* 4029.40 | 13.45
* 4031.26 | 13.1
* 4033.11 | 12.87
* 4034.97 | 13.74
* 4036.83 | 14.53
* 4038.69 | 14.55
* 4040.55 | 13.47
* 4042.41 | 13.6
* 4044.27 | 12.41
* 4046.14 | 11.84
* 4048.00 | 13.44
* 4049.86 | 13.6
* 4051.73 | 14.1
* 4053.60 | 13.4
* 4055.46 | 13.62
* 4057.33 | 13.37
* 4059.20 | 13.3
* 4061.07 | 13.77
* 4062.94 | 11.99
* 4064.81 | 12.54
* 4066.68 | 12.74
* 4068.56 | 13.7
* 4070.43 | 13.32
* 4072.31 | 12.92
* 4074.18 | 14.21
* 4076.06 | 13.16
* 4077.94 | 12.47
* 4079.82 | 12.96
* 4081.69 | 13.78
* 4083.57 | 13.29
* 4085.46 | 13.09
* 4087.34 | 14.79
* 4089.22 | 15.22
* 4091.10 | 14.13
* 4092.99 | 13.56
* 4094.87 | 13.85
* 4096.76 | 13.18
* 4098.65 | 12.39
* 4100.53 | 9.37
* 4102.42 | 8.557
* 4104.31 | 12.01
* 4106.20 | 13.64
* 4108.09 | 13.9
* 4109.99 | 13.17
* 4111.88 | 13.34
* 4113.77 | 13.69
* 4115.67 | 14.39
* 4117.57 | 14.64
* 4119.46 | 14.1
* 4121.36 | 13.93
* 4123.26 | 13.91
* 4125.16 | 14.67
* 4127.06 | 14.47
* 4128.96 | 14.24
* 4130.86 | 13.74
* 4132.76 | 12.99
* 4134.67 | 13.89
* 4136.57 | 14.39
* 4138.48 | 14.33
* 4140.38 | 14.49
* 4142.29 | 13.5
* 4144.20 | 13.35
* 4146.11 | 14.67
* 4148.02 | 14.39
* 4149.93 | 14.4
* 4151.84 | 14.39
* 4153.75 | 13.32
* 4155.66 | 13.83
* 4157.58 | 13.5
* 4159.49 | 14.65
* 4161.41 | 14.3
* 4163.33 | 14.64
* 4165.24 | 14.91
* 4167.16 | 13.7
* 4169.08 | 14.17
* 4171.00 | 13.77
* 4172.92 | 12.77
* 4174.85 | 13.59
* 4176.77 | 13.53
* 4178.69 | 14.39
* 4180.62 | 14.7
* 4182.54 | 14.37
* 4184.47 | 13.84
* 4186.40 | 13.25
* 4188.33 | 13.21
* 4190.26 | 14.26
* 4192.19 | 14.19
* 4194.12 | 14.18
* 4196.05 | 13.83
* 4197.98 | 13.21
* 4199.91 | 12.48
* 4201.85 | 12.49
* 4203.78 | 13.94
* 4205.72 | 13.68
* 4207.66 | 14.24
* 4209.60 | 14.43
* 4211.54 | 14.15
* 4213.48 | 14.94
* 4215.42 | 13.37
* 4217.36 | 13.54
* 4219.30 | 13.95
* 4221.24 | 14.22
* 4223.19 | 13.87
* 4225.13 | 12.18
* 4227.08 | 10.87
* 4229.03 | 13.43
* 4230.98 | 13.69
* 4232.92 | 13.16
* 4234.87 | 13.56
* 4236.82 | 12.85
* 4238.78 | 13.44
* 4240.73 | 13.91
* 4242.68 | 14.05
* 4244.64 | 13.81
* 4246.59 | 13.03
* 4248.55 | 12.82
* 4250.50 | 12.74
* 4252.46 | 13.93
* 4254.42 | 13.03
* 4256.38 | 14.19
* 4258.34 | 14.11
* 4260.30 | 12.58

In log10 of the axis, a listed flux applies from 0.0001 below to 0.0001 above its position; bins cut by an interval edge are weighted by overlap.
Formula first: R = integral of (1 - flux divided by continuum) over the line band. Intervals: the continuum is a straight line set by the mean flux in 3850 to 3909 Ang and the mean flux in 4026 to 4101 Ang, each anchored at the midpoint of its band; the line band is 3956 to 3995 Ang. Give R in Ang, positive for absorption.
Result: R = 6.9 Ang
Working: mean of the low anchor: 10.8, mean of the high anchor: 13.4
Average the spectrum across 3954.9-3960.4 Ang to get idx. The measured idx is 11.4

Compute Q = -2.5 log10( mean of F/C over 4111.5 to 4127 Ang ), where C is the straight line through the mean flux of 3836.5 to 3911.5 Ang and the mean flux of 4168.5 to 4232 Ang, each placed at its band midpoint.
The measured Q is -0.10 mag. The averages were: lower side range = 10.8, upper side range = 13.7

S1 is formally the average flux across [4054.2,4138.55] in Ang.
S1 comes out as 13.4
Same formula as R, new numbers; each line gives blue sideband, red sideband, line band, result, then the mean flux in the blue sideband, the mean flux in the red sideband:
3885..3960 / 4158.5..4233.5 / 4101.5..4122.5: -1.13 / 9.83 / 13.7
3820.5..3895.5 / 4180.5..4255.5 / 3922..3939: 6.82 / 10.2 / 13.5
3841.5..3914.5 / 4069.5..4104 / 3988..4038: -4.36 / 11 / 13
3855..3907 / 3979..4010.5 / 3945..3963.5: 1.71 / 10.7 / 12.9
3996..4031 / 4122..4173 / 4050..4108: 2.67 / 13.4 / 14.1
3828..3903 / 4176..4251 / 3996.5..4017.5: -2.75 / 10.3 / 13.6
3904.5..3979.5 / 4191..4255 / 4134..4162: -4.02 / 9.11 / 13.5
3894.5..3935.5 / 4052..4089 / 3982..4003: -2.30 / 9.78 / 13.3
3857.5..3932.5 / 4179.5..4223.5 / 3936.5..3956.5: 1.59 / 10.5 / 13.8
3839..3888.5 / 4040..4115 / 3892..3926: 0.43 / 10.9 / 13.1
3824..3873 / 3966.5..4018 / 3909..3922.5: -0.89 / 10.1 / 11.6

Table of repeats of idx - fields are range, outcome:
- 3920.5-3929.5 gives 9.36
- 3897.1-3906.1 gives 10.9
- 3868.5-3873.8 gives 10.5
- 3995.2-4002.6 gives 12.7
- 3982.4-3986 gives 12.6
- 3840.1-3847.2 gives 11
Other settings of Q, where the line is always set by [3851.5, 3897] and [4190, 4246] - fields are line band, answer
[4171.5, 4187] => -0.045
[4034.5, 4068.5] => -0.098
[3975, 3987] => -0.045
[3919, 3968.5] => 0.296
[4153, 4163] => -0.072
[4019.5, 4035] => -0.145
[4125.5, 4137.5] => -0.092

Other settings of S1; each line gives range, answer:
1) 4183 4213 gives 13.7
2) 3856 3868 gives 11.1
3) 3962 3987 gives 8.83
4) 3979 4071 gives 13.3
